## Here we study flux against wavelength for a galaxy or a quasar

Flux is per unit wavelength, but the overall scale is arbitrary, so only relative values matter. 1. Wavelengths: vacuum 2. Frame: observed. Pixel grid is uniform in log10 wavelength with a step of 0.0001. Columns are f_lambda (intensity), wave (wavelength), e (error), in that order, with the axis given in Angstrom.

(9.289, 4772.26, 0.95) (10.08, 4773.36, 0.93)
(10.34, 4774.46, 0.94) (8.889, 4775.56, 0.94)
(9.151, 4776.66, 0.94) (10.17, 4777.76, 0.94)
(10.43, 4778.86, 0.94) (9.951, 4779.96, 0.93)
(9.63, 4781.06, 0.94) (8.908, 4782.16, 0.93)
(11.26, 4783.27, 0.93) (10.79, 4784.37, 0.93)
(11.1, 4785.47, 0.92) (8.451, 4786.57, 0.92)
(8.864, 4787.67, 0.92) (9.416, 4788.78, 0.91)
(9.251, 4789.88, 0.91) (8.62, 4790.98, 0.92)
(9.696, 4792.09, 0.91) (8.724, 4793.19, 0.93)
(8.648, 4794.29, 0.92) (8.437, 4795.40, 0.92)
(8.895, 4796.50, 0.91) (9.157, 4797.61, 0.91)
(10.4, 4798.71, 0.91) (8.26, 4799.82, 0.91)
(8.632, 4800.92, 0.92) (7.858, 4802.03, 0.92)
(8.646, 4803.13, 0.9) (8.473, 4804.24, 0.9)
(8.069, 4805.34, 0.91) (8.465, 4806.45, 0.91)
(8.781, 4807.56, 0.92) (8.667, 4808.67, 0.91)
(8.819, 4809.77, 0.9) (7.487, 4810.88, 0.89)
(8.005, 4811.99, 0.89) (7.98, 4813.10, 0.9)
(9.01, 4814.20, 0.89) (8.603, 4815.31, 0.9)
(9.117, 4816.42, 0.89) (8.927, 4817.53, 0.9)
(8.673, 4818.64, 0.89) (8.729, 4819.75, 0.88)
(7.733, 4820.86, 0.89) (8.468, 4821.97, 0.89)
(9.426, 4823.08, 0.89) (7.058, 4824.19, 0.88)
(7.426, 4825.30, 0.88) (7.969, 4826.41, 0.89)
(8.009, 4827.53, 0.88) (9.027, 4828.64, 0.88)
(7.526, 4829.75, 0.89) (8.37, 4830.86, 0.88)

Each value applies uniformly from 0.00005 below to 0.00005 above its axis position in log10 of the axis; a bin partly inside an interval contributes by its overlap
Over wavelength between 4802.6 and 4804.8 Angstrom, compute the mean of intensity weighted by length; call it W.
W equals 8.57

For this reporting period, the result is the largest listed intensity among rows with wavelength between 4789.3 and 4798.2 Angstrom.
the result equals 9.696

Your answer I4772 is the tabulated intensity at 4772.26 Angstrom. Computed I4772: 9.289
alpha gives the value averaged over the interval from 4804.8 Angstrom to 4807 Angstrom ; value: 8.26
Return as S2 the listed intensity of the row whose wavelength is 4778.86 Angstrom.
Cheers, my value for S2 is 10.43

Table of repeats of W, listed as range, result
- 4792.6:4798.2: 8.8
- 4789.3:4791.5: 8.97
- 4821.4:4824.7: 8.34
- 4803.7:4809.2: 8.49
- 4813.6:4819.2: 8.86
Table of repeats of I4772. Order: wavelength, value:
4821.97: 8.468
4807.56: 8.781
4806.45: 8.465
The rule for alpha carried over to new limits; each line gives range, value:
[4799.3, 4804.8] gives 8.39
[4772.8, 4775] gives 10.2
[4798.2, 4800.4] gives 9.3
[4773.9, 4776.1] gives 9.61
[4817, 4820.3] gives 8.77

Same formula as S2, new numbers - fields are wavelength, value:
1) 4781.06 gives 9.63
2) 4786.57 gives 8.451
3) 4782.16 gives 8.908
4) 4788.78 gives 9.416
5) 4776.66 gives 9.151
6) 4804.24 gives 8.473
